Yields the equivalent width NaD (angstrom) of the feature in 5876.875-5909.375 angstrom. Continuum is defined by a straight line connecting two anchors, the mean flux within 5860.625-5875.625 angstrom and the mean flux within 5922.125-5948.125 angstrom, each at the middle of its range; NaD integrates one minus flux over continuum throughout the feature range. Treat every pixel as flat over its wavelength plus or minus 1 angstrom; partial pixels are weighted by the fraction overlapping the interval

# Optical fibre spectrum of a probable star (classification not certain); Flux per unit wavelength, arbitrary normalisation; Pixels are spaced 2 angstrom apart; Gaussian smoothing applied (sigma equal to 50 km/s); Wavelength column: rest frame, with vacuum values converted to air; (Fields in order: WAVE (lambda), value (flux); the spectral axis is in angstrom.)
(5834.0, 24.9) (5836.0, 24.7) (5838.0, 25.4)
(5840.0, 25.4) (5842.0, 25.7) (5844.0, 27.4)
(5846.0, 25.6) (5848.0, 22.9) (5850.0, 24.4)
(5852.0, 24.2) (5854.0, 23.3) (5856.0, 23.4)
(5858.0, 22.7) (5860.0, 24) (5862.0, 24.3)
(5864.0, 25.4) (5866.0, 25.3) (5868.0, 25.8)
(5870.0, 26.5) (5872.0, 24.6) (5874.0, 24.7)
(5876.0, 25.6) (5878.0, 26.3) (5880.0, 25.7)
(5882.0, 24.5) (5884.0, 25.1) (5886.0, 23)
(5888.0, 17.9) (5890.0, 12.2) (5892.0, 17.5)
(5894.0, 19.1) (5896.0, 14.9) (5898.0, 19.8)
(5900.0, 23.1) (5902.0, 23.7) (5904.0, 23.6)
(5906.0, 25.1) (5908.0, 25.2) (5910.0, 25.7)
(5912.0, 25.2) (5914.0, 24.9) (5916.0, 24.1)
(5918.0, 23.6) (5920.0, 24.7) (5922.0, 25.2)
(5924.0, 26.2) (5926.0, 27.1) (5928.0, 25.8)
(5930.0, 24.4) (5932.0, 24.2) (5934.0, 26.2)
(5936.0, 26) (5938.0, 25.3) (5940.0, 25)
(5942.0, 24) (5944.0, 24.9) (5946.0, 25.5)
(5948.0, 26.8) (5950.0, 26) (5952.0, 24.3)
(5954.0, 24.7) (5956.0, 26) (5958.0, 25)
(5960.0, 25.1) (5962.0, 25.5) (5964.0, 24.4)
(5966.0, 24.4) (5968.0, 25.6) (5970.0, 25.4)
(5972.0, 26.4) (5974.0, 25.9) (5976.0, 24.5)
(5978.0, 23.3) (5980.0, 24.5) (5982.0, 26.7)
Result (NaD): 4.58 angstrom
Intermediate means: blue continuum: 25.2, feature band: 21.7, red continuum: 25.4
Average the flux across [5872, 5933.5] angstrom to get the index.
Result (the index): 23.3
